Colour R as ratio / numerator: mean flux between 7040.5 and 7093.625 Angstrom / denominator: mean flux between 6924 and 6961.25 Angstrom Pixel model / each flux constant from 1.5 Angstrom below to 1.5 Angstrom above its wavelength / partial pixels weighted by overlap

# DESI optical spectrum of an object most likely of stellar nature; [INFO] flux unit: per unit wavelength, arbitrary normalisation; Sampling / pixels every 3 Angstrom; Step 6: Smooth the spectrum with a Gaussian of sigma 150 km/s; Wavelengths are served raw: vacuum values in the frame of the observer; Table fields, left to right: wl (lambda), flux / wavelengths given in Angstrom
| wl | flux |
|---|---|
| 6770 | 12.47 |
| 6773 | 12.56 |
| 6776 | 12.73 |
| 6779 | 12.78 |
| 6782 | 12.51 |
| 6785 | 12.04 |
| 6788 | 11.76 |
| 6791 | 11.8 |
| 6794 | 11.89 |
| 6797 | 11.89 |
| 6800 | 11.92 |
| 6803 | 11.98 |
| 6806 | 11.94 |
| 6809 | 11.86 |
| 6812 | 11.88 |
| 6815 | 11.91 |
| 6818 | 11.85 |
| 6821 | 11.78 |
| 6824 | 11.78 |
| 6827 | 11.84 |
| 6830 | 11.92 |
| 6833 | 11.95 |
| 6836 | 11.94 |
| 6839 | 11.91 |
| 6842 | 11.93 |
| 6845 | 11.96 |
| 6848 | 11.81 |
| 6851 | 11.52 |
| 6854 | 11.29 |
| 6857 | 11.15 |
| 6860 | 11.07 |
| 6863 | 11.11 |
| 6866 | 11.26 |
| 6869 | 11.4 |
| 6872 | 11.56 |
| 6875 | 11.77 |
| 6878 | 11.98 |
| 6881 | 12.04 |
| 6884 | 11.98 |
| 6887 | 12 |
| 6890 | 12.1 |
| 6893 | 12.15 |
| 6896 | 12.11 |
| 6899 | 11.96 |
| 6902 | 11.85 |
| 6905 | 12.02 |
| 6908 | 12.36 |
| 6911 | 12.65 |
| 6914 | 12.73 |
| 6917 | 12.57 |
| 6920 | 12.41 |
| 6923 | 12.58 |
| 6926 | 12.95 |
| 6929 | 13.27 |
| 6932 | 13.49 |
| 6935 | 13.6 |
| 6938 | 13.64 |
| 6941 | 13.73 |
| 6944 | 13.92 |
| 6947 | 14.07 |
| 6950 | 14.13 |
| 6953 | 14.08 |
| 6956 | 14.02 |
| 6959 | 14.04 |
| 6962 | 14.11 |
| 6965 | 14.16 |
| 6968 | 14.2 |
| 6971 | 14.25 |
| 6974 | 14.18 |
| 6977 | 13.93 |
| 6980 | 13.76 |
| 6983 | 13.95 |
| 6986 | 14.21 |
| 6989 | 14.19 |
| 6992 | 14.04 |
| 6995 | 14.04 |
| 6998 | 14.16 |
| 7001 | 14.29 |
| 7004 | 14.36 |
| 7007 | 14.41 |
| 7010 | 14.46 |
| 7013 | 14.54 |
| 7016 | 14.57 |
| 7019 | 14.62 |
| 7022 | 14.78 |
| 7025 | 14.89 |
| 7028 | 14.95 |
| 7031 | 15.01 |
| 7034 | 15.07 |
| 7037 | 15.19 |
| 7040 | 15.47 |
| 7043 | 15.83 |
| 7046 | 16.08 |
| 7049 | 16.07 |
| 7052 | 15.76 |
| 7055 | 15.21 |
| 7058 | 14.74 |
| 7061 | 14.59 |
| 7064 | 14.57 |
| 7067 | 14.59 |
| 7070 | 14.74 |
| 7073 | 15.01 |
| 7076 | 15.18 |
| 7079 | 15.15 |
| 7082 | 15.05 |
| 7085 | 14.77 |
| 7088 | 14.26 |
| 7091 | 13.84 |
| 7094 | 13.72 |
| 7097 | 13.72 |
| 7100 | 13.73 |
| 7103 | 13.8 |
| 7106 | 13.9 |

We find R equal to 1.1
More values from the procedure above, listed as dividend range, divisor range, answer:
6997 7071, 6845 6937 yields 1.23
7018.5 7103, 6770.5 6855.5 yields 1.24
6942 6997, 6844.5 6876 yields 1.23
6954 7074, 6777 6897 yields 1.24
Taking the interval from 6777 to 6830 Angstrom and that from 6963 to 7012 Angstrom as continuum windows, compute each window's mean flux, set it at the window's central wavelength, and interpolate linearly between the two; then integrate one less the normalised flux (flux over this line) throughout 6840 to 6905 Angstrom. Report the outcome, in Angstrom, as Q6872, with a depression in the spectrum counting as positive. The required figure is 5.44 Angstrom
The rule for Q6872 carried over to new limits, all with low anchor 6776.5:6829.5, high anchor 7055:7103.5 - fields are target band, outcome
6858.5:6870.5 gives 1.3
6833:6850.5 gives 0.6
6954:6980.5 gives -1.2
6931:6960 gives -1.3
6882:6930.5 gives 2.1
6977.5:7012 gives -1.1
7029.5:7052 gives -2.2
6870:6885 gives 1.0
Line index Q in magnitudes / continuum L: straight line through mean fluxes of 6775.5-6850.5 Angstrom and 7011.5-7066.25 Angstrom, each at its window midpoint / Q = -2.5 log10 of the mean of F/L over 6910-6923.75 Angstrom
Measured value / 0.07 mag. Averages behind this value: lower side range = 12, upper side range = 15.1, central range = 12.6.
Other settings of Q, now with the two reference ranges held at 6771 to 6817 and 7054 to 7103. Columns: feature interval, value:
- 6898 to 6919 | 0.06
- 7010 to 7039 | -0.06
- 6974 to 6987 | -0.02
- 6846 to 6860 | 0.11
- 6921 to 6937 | 0.01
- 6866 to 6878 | 0.10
